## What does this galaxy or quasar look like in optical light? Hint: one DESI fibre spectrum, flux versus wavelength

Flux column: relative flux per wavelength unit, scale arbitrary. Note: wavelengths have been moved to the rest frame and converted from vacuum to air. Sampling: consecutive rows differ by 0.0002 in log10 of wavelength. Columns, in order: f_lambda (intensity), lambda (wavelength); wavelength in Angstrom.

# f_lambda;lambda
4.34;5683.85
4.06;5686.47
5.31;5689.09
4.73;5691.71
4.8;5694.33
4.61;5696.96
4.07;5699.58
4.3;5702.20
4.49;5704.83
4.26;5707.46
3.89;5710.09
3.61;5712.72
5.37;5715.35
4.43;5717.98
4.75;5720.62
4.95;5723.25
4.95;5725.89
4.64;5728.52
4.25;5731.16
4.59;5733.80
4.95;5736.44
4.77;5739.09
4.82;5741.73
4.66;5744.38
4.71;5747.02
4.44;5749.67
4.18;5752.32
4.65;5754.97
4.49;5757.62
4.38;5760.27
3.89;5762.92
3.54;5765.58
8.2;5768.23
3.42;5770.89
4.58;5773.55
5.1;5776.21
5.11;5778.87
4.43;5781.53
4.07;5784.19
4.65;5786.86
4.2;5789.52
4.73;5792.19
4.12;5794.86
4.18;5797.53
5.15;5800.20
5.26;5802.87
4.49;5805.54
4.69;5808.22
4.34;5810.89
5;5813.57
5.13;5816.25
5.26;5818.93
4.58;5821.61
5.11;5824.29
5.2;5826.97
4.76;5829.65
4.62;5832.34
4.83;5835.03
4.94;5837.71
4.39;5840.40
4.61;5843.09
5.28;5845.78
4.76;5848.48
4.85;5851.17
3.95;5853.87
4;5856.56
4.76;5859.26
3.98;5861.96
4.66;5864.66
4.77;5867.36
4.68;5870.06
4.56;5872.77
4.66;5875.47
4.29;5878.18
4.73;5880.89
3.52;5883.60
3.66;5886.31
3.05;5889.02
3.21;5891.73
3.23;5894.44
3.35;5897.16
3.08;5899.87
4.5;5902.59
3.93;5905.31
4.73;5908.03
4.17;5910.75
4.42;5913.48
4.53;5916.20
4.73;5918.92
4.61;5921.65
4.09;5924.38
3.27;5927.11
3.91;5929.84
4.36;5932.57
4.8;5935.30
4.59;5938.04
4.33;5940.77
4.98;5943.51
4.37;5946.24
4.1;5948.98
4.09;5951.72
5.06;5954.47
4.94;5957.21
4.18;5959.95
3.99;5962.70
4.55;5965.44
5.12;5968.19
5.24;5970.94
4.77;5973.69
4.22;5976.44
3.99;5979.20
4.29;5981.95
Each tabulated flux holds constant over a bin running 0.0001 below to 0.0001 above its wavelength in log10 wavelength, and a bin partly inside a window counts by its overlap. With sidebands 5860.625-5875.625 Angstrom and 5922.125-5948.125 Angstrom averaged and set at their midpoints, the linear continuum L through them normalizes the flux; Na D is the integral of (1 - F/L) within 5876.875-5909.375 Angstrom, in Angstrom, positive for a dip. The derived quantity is 4.99 Angstrom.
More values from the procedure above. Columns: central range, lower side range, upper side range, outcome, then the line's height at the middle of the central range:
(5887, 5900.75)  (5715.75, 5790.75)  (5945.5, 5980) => 4.1 Angstrom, 4.56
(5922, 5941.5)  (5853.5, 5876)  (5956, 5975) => 1.7 Angstrom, 4.61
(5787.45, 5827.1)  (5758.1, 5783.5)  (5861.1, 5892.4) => -2.0 Angstrom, 4.53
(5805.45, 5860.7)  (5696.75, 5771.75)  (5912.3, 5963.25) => -3.2 Angstrom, 4.48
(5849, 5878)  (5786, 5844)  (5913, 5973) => 0.9 Angstrom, 4.64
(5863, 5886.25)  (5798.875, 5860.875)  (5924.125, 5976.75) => 1.1 Angstrom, 4.66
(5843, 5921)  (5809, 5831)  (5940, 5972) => 8.8 Angstrom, 4.76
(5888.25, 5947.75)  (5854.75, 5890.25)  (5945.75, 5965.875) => 3.1 Angstrom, 4.34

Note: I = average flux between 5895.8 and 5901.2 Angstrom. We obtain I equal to 3.22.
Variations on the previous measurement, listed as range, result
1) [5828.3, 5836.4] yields 4.74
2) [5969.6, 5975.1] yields 5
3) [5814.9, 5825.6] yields 5.02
